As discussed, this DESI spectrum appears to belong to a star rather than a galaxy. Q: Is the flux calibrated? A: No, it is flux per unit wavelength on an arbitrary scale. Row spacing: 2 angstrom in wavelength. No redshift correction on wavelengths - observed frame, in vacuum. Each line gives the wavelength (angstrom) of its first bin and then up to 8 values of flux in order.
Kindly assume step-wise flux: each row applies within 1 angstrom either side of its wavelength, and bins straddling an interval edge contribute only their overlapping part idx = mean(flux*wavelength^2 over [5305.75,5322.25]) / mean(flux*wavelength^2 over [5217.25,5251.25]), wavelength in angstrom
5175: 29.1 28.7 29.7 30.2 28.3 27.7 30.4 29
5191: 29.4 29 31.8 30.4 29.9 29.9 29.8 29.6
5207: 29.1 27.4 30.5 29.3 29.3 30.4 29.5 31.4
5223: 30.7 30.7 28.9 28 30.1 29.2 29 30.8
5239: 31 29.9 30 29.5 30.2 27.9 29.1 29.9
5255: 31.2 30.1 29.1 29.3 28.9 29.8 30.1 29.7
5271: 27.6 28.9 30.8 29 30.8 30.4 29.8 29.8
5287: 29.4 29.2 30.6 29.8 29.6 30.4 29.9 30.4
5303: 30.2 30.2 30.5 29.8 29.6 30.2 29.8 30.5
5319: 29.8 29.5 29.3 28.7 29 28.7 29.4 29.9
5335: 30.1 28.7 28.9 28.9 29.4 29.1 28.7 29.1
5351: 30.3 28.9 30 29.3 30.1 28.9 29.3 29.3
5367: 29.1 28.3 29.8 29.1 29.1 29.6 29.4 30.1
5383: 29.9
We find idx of 1.0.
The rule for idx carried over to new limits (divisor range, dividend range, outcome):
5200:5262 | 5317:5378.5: 1.03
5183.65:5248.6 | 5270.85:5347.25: 1.03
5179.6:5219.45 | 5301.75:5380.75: 1.05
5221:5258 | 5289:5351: 1.02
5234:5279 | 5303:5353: 1.02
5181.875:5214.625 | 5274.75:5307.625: 1.06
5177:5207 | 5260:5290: 1.03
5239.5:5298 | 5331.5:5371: 1.02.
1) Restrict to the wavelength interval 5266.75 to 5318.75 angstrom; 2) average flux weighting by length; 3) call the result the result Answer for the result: 29.9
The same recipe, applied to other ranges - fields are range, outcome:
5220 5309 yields 29.8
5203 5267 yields 29.7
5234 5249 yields 29.9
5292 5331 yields 29.8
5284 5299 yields 29.8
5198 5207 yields 29.7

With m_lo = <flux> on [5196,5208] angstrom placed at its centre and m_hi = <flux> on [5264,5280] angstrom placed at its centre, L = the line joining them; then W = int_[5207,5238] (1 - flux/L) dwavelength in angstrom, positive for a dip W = 0.1 angstrom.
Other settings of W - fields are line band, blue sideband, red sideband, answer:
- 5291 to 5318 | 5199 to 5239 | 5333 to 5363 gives -0.58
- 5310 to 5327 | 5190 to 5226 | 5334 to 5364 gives -0.11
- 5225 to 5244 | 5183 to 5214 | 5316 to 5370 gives -0.16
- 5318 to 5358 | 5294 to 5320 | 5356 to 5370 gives 0.40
